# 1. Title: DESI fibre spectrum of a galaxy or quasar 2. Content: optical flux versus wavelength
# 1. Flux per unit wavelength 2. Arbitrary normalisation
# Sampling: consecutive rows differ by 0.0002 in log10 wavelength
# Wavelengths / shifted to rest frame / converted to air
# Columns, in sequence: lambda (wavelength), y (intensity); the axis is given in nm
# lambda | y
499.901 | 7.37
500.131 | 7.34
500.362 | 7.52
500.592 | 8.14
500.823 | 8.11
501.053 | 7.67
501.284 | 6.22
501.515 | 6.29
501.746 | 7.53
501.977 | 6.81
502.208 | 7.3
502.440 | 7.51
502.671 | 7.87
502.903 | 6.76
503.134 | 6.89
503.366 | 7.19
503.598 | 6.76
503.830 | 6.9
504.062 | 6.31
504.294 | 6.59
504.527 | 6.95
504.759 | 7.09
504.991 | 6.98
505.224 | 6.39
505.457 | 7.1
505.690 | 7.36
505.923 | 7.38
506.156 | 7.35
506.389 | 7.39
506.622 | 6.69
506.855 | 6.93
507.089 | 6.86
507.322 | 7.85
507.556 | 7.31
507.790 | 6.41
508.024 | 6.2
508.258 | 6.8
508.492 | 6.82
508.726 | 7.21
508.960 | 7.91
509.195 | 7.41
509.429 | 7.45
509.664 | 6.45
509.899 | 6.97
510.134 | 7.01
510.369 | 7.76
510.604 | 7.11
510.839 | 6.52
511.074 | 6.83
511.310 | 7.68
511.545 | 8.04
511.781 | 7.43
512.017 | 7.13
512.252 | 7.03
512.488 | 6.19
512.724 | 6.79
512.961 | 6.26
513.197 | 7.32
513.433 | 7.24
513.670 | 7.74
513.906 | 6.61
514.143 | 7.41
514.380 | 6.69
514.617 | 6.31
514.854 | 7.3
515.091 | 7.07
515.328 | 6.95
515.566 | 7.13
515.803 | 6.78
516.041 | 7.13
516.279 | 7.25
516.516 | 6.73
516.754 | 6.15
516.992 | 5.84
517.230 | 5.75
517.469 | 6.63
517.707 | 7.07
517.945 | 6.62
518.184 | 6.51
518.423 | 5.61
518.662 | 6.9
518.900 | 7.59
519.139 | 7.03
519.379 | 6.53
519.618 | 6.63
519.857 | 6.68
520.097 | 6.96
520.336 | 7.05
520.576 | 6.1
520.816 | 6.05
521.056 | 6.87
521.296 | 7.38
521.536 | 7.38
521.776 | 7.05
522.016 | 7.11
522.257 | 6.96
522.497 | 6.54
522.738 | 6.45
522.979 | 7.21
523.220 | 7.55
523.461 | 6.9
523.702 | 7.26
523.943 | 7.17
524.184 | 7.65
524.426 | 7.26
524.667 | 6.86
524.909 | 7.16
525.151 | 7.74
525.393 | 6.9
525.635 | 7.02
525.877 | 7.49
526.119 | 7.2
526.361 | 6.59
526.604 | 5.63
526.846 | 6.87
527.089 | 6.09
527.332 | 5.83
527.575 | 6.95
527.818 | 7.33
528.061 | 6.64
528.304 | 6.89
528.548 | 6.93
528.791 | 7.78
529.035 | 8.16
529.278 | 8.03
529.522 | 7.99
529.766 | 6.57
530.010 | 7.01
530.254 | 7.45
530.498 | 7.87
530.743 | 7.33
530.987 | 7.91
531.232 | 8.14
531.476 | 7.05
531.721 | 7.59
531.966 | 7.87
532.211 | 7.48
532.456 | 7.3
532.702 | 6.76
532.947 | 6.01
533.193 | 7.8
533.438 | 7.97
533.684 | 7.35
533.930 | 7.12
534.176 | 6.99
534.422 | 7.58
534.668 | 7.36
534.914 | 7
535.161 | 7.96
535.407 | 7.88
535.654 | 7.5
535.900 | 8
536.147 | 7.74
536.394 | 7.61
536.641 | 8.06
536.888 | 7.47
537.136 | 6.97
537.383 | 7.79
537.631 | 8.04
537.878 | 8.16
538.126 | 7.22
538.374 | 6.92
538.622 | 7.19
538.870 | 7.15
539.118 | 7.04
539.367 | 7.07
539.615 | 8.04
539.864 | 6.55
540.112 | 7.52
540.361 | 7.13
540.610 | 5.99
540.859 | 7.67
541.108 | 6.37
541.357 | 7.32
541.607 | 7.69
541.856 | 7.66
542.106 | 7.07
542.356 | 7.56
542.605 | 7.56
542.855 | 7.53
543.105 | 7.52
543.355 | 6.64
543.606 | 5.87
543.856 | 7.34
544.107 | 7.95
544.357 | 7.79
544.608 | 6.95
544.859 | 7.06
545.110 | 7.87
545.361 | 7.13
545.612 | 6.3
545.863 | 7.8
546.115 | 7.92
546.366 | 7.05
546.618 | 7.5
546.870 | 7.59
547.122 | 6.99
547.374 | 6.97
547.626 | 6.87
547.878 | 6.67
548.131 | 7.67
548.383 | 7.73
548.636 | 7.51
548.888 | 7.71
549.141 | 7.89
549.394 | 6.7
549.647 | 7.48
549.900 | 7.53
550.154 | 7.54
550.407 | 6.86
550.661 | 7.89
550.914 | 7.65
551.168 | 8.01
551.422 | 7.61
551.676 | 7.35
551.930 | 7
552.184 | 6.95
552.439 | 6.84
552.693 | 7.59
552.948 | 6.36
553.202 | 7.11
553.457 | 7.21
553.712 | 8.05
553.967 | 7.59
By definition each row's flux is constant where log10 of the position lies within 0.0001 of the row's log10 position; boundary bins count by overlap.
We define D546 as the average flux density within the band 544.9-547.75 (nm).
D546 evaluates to 7.27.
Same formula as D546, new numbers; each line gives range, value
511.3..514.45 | 7.1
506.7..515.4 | 7.05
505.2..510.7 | 7.1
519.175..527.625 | 6.89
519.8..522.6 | 6.85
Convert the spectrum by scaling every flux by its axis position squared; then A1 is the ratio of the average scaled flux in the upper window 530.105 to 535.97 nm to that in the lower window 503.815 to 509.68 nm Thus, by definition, 1.18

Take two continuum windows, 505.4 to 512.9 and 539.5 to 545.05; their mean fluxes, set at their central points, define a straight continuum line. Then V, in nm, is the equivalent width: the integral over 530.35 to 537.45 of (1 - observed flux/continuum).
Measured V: -0.30 nm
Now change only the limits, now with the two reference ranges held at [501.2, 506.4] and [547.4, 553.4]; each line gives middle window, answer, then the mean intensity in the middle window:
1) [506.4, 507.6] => -0.02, 7.14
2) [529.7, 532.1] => -0.11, 7.5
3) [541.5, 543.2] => -0.06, 7.51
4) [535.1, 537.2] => -0.14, 7.7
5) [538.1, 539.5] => 0.03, 7.1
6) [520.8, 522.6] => 0.04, 6.97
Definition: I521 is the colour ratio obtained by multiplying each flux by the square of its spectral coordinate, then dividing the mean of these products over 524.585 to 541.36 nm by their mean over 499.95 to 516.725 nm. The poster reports 1.13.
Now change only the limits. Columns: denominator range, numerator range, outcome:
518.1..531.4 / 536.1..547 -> 1.11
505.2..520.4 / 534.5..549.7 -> 1.18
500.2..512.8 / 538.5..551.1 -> 1.19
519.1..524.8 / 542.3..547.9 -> 1.14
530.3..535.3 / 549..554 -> 1.06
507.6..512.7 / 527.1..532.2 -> 1.12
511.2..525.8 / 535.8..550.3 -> 1.16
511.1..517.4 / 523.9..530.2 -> 1.07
